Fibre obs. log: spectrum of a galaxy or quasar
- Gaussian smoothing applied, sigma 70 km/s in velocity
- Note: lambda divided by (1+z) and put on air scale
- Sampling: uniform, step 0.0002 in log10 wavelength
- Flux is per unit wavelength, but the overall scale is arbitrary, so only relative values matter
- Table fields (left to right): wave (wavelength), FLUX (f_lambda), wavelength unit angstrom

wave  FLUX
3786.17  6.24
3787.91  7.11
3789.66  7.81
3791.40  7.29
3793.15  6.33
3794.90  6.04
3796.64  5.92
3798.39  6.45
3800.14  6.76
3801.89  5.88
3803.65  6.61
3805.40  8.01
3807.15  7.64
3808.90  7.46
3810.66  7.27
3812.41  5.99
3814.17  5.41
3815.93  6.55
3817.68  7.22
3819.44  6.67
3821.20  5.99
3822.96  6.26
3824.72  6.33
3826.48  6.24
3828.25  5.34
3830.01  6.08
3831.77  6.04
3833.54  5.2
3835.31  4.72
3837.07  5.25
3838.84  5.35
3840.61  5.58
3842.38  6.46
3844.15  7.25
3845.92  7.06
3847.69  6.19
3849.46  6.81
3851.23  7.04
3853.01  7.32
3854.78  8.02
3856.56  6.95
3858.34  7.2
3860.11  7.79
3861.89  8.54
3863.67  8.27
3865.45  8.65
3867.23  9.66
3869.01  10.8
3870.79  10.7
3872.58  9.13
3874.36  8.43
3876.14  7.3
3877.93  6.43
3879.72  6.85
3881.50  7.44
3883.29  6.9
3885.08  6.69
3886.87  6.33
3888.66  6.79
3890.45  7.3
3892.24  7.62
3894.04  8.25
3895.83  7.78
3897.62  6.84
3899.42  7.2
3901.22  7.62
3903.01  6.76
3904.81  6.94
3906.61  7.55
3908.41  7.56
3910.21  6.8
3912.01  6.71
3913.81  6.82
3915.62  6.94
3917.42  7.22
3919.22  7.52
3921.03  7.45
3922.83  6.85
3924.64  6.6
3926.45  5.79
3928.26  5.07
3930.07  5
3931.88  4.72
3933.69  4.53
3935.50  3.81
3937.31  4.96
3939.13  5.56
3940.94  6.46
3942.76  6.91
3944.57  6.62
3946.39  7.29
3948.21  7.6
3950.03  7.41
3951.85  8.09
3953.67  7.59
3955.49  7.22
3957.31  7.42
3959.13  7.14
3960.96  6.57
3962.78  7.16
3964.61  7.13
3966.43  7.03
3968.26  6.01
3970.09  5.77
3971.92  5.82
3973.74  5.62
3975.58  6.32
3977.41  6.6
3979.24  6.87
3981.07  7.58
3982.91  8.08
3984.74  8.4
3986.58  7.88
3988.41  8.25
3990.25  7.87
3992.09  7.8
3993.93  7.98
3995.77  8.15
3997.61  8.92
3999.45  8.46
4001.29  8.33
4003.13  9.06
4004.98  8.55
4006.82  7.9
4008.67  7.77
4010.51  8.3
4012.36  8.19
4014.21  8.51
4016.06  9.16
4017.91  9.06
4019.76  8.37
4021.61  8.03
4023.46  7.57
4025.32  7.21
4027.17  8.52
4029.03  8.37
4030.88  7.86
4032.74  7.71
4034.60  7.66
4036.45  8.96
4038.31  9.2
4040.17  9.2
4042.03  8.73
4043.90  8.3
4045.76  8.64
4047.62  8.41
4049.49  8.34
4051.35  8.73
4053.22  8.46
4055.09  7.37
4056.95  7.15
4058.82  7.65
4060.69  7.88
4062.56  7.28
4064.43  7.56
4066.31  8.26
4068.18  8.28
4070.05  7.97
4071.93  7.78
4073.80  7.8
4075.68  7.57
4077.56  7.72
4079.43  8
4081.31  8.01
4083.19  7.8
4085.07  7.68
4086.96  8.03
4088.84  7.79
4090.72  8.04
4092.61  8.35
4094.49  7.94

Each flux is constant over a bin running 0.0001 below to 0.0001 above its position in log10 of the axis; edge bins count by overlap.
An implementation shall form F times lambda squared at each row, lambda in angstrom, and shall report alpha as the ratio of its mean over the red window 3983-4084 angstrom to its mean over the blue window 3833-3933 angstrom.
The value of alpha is 1.2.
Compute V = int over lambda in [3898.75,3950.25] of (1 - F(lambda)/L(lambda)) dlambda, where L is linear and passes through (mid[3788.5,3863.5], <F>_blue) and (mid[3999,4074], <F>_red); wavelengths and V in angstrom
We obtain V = 6.09 angstrom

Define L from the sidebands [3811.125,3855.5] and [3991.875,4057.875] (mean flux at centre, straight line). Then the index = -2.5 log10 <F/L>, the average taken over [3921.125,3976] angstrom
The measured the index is 0.18 mag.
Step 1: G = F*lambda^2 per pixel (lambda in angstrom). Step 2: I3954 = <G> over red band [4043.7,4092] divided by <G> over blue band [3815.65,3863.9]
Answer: 1.36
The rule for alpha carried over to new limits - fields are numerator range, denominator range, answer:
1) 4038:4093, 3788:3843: 1.44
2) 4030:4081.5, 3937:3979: 1.26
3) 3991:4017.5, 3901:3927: 1.25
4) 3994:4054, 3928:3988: 1.32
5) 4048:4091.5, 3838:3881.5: 1.14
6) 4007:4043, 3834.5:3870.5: 1.24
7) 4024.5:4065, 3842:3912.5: 1.17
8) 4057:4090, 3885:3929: 1.21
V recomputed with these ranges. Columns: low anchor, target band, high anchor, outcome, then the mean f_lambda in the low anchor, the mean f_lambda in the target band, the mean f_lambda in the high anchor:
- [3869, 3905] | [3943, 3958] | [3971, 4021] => 0.7 angstrom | 7.56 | 7.38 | 7.92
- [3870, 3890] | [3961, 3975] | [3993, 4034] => 2.9 angstrom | 7.52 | 6.37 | 8.27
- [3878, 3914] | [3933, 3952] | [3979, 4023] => 3.5 angstrom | 7.13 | 6.24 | 8.24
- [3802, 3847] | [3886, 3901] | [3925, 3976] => -2.3 angstrom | 6.31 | 7.28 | 6.31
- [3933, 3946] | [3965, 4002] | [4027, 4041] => -2.2 angstrom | 5.64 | 7.38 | 8.43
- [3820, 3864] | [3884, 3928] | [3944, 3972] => -1.6 angstrom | 6.51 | 7.05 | 7.03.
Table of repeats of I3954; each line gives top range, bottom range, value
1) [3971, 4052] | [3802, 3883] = 1.25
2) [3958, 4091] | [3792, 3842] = 1.40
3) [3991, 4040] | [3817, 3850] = 1.50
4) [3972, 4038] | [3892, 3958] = 1.24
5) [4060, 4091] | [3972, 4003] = 1.07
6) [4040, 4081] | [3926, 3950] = 1.48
